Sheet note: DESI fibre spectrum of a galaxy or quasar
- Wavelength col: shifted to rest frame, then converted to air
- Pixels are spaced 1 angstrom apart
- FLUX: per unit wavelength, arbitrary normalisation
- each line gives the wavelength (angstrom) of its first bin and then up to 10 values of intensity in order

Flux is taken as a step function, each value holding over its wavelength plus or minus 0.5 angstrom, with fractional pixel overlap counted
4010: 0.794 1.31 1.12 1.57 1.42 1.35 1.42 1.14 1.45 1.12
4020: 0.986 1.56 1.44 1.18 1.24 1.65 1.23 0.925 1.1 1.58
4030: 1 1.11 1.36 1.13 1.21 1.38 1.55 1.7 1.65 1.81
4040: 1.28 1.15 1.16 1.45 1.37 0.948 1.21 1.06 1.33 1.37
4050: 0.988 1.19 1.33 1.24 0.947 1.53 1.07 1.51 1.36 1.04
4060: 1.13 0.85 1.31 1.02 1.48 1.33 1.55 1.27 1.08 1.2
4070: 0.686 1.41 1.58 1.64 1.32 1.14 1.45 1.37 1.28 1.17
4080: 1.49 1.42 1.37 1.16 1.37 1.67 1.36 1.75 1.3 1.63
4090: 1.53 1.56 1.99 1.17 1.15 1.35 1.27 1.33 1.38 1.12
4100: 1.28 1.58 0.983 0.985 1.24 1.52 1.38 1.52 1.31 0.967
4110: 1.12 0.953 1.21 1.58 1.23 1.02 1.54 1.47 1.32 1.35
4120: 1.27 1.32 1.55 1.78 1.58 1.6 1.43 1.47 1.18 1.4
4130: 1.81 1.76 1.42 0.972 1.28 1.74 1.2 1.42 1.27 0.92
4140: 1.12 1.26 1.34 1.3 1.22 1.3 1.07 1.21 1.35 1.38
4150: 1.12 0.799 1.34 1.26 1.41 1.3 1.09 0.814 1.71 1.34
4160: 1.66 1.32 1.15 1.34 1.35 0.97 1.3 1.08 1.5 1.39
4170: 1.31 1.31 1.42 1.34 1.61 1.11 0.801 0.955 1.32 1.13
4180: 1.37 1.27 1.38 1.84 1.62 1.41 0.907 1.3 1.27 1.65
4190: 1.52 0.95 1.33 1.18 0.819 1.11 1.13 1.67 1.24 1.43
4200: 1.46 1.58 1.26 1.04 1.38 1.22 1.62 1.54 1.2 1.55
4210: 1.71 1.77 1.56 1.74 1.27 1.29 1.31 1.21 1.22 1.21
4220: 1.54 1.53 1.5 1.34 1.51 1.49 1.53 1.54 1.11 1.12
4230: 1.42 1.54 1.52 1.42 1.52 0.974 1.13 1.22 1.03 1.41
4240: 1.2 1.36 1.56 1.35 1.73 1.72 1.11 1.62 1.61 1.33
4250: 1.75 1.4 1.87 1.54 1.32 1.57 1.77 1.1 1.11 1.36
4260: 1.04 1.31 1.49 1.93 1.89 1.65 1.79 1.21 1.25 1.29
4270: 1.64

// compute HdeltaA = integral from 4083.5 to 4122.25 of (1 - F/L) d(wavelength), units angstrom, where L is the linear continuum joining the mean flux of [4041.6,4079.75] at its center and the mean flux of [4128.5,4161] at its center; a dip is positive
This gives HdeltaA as -2.3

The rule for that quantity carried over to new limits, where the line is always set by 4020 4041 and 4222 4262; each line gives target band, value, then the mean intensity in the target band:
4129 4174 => 2.5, 1.3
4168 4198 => 2.0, 1.29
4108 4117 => 0.9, 1.22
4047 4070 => 2.2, 1.22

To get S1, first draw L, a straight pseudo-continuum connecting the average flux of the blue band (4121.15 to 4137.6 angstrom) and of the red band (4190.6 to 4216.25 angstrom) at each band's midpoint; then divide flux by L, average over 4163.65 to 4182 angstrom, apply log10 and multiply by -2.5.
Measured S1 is 0.124 mag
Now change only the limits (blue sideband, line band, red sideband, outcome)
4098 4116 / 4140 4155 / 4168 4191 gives 0.05 mag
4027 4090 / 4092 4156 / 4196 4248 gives 0.02 mag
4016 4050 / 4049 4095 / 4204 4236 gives 0.00 mag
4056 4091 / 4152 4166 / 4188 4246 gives 0.06 mag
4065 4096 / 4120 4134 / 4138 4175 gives -0.12 mag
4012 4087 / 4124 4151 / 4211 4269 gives 0.03 mag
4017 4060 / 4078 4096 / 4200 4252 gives -0.09 mag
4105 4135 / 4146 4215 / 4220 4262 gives 0.06 mag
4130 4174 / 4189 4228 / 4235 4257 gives 0.00 mag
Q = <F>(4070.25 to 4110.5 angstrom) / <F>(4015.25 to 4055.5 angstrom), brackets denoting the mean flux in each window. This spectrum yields 1.06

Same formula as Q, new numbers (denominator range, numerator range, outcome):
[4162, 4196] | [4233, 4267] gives 1.13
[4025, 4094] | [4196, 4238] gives 1.06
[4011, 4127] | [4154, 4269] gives 1.04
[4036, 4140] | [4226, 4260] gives 1.05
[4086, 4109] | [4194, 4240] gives 1.00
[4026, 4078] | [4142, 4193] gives 1.01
